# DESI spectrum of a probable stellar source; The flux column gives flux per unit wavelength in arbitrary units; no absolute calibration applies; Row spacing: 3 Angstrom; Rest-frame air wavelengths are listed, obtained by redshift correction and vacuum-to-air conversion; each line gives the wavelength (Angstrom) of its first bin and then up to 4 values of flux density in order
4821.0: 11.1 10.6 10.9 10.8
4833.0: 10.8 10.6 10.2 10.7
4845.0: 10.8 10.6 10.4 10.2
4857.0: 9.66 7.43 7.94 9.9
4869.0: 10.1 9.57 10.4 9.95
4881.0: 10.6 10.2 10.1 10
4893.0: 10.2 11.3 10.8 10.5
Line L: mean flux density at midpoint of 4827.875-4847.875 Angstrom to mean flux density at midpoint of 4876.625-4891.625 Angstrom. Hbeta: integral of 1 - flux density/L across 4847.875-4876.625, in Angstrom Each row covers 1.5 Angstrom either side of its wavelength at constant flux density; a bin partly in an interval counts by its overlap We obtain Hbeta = 2.3 Angstrom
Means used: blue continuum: 10.7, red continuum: 10.2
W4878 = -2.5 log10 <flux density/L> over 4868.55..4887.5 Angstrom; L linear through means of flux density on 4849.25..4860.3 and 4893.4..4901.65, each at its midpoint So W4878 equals 0.02 mag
